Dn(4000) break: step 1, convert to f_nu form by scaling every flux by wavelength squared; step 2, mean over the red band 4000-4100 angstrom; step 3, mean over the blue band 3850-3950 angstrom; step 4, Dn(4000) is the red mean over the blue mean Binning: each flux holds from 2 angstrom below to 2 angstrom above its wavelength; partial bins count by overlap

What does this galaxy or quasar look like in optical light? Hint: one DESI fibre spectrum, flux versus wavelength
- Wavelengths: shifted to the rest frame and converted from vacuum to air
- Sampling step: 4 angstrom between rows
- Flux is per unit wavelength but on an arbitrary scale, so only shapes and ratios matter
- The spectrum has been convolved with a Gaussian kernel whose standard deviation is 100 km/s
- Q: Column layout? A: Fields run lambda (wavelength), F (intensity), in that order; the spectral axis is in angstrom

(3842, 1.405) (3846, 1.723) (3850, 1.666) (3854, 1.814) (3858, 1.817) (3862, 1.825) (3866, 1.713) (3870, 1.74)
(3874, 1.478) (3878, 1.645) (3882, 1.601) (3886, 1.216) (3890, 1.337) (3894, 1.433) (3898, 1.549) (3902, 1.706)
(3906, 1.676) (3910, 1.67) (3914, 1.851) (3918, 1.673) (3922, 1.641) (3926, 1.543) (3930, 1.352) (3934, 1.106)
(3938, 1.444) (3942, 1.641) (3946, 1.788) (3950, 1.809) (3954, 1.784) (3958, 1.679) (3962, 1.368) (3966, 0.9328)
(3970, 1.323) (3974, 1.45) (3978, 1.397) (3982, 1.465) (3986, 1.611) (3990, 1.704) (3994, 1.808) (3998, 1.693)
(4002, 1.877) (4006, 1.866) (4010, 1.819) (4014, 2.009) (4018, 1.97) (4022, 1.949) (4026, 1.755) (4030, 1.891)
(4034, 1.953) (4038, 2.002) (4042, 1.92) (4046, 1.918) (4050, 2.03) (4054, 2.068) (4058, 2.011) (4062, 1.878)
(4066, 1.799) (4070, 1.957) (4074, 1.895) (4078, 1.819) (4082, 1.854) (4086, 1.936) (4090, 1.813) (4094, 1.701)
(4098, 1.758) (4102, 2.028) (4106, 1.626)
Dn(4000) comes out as 1.3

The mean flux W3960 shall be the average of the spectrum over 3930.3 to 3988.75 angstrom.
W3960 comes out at 1.48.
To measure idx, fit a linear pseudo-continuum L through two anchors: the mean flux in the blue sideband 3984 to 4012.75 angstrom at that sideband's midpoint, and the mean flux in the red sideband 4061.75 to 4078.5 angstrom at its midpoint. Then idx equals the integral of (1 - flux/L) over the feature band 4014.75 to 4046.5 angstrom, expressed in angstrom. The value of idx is -1.8 angstrom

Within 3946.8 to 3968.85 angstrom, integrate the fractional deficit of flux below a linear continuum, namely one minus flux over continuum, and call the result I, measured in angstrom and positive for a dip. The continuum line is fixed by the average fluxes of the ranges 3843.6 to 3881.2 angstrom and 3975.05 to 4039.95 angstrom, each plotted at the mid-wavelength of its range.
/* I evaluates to 3.0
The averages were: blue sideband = 1.71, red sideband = 1.79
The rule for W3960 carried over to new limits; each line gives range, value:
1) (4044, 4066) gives 1.96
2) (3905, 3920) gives 1.72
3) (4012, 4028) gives 1.92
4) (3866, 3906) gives 1.54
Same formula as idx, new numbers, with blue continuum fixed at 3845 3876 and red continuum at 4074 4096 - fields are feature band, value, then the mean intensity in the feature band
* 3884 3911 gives 3.6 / 1.51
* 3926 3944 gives 3.6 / 1.4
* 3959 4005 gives 6.7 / 1.52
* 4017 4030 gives -0.6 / 1.89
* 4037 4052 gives -1.3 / 1.97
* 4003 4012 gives -0.3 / 1.85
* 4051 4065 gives -1.2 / 1.98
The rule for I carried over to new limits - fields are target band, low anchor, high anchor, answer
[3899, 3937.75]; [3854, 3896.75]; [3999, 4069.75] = 2.4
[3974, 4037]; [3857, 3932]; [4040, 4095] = 0.7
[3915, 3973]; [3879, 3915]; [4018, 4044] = 5.8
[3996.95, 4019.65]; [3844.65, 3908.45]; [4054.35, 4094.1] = -1.0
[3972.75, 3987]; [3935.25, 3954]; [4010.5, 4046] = 2.4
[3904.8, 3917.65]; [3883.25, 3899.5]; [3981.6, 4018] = -2.3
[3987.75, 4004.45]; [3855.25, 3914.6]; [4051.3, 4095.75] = 0.0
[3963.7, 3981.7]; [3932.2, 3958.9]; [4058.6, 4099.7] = 3.9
